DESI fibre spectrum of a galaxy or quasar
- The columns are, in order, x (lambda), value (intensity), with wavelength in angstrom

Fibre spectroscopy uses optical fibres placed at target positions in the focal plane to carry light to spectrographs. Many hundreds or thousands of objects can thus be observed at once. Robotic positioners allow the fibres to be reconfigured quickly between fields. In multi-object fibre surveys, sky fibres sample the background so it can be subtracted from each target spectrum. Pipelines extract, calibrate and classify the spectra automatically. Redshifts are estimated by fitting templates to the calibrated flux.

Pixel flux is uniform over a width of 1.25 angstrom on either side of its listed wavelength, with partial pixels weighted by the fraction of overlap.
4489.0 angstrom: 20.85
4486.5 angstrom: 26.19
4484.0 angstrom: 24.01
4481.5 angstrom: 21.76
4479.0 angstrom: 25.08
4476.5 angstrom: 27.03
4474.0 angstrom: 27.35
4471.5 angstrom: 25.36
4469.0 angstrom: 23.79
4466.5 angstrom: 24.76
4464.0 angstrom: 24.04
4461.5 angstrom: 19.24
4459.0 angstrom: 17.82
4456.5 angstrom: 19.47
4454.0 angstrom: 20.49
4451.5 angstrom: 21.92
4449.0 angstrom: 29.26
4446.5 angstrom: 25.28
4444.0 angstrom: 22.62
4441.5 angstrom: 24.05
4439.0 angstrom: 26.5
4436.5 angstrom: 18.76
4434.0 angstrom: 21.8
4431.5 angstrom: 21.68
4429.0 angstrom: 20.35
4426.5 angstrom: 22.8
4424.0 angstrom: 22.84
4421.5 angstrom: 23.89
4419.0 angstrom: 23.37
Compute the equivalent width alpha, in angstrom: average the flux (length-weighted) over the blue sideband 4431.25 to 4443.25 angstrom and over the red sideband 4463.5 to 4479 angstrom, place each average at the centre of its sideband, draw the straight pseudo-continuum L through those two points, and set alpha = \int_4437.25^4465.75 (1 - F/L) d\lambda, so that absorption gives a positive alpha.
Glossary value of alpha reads 1.2 angstrom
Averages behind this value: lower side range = 22.6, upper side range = 25.4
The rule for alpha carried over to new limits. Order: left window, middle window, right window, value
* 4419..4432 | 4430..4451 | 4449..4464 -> -1.89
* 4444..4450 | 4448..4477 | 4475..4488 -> 2.63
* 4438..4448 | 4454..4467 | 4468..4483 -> 2.14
